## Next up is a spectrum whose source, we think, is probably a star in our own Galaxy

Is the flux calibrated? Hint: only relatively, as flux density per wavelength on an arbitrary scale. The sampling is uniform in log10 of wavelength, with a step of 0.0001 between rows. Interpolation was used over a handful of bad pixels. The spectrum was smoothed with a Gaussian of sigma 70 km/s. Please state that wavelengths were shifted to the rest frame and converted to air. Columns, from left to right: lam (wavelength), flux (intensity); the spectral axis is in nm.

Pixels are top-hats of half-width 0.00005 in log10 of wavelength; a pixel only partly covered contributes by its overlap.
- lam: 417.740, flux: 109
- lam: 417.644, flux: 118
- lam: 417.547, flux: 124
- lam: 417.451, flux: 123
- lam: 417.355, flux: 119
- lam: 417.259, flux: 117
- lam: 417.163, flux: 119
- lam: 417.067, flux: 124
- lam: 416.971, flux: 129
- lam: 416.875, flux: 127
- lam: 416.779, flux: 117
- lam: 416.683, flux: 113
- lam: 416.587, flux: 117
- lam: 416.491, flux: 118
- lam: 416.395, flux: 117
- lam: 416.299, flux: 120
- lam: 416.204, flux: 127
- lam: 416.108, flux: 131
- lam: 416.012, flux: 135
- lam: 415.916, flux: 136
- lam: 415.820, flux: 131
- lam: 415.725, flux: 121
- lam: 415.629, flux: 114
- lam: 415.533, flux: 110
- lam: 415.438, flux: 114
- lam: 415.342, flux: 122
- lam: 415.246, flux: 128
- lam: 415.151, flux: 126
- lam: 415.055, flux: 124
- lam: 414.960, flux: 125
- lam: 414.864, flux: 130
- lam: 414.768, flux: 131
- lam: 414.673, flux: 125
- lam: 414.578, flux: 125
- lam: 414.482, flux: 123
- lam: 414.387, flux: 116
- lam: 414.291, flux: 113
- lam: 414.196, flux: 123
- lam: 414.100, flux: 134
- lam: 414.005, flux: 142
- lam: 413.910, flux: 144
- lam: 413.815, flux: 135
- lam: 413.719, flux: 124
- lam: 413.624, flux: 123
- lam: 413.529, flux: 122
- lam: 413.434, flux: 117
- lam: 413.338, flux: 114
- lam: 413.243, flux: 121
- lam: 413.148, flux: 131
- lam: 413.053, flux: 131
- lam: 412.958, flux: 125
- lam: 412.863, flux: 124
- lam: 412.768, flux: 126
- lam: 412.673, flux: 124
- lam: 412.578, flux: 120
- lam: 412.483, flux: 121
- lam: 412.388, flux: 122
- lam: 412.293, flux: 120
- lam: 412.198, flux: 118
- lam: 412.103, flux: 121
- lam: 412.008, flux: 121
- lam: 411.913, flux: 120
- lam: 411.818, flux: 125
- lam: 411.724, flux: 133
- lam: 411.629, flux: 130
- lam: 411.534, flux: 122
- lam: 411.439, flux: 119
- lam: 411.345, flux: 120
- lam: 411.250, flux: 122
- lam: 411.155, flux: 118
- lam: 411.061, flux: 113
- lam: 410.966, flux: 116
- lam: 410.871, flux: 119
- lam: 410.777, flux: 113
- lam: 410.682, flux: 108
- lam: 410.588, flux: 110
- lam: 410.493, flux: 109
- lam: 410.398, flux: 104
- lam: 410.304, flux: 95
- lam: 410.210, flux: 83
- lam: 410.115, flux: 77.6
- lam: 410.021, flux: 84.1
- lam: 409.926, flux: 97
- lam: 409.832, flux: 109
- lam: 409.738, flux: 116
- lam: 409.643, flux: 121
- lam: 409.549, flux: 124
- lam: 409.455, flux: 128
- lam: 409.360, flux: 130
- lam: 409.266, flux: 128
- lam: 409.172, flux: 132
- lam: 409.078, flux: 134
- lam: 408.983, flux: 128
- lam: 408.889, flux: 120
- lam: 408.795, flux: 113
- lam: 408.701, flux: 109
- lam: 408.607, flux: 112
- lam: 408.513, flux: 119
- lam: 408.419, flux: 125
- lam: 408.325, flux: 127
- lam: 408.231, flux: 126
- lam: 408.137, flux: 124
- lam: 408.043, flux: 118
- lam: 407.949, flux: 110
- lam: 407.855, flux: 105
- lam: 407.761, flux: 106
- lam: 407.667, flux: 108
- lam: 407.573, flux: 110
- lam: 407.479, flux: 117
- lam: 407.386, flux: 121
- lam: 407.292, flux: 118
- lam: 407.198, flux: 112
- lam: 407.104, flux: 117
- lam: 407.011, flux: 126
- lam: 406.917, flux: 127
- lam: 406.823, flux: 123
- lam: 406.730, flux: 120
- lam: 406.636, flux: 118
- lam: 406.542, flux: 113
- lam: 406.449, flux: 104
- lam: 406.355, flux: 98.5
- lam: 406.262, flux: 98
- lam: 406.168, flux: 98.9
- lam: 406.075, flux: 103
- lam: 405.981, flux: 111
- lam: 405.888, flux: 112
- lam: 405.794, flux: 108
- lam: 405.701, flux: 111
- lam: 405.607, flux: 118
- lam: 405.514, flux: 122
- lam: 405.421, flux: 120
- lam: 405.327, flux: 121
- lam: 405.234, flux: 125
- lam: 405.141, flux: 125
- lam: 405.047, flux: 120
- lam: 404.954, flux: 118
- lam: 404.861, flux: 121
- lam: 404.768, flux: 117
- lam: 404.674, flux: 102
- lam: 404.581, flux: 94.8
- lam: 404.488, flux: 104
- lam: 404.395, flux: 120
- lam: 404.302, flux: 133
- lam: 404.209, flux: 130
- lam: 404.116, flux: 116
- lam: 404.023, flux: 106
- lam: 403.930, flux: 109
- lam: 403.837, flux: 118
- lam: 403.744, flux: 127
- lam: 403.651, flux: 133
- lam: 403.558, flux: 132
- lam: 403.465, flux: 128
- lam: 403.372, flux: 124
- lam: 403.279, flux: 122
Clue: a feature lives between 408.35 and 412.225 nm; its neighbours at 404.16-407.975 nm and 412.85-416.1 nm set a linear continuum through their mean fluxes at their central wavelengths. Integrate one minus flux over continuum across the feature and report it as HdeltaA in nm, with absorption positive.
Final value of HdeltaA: 0.131 nm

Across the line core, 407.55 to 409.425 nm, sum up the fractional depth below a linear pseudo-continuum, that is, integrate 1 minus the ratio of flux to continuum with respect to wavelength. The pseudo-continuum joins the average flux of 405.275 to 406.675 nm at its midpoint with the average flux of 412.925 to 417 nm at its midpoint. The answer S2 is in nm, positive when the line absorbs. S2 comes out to -0.08 nm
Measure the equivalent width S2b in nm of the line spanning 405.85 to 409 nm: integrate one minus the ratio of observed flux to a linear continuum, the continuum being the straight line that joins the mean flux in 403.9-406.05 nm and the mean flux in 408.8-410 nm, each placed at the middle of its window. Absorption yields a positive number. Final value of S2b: 0.11 nm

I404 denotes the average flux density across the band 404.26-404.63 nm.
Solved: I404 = 113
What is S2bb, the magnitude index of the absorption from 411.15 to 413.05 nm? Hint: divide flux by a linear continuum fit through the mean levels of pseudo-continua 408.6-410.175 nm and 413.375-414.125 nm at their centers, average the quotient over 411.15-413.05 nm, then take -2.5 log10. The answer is 0.01 mag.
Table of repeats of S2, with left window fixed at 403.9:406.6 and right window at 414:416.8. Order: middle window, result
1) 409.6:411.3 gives 0.17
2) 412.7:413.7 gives -0.02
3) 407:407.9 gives 0.01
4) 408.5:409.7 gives -0.06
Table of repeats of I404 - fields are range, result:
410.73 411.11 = 115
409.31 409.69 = 126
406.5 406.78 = 117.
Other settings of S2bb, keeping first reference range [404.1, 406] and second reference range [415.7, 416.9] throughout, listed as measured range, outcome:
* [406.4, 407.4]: 0.00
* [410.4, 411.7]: 0.04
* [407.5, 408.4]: 0.03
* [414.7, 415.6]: 0.00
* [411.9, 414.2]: -0.03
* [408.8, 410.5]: 0.07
